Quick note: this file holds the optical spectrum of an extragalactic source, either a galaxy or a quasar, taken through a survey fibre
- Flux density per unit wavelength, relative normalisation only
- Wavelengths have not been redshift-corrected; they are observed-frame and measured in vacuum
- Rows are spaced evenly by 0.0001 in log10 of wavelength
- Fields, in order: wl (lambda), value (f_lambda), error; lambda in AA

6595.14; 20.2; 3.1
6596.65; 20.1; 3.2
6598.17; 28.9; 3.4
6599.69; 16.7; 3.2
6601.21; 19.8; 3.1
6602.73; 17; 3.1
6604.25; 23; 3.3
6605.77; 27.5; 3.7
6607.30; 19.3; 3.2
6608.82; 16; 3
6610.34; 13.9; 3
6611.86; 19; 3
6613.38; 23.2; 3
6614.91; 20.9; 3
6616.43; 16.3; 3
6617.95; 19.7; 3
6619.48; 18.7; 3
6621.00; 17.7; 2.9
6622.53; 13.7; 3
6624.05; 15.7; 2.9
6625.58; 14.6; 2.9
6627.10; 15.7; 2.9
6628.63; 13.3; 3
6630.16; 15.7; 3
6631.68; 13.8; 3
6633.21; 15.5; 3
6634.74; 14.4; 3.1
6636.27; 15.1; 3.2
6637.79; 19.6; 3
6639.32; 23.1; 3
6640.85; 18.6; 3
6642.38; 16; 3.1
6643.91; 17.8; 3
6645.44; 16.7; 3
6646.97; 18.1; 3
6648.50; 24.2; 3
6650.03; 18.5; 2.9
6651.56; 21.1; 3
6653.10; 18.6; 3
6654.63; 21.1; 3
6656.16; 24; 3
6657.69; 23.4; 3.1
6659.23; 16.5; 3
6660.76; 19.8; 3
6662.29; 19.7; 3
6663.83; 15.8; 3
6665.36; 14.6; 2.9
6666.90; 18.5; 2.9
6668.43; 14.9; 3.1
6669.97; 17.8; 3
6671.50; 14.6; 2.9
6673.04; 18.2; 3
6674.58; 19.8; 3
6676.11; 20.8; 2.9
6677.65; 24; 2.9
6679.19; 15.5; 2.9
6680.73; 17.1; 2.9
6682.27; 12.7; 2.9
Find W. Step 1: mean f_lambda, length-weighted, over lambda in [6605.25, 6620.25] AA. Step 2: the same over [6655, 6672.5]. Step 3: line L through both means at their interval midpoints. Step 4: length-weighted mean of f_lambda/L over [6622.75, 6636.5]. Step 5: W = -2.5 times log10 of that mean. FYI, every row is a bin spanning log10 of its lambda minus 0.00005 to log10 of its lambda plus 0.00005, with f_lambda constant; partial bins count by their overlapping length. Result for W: 0.27 mag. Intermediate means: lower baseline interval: 19.3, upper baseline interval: 18.2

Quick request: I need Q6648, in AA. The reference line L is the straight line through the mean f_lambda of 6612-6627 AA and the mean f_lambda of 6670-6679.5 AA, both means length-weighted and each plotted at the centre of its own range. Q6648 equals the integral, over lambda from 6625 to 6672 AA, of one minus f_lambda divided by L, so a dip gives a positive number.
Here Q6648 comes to 1.5 AA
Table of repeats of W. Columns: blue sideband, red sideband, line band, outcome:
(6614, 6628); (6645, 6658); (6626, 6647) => 0.141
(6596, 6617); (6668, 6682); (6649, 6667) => -0.051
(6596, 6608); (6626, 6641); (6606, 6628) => 0.085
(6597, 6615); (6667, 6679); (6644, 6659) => -0.071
